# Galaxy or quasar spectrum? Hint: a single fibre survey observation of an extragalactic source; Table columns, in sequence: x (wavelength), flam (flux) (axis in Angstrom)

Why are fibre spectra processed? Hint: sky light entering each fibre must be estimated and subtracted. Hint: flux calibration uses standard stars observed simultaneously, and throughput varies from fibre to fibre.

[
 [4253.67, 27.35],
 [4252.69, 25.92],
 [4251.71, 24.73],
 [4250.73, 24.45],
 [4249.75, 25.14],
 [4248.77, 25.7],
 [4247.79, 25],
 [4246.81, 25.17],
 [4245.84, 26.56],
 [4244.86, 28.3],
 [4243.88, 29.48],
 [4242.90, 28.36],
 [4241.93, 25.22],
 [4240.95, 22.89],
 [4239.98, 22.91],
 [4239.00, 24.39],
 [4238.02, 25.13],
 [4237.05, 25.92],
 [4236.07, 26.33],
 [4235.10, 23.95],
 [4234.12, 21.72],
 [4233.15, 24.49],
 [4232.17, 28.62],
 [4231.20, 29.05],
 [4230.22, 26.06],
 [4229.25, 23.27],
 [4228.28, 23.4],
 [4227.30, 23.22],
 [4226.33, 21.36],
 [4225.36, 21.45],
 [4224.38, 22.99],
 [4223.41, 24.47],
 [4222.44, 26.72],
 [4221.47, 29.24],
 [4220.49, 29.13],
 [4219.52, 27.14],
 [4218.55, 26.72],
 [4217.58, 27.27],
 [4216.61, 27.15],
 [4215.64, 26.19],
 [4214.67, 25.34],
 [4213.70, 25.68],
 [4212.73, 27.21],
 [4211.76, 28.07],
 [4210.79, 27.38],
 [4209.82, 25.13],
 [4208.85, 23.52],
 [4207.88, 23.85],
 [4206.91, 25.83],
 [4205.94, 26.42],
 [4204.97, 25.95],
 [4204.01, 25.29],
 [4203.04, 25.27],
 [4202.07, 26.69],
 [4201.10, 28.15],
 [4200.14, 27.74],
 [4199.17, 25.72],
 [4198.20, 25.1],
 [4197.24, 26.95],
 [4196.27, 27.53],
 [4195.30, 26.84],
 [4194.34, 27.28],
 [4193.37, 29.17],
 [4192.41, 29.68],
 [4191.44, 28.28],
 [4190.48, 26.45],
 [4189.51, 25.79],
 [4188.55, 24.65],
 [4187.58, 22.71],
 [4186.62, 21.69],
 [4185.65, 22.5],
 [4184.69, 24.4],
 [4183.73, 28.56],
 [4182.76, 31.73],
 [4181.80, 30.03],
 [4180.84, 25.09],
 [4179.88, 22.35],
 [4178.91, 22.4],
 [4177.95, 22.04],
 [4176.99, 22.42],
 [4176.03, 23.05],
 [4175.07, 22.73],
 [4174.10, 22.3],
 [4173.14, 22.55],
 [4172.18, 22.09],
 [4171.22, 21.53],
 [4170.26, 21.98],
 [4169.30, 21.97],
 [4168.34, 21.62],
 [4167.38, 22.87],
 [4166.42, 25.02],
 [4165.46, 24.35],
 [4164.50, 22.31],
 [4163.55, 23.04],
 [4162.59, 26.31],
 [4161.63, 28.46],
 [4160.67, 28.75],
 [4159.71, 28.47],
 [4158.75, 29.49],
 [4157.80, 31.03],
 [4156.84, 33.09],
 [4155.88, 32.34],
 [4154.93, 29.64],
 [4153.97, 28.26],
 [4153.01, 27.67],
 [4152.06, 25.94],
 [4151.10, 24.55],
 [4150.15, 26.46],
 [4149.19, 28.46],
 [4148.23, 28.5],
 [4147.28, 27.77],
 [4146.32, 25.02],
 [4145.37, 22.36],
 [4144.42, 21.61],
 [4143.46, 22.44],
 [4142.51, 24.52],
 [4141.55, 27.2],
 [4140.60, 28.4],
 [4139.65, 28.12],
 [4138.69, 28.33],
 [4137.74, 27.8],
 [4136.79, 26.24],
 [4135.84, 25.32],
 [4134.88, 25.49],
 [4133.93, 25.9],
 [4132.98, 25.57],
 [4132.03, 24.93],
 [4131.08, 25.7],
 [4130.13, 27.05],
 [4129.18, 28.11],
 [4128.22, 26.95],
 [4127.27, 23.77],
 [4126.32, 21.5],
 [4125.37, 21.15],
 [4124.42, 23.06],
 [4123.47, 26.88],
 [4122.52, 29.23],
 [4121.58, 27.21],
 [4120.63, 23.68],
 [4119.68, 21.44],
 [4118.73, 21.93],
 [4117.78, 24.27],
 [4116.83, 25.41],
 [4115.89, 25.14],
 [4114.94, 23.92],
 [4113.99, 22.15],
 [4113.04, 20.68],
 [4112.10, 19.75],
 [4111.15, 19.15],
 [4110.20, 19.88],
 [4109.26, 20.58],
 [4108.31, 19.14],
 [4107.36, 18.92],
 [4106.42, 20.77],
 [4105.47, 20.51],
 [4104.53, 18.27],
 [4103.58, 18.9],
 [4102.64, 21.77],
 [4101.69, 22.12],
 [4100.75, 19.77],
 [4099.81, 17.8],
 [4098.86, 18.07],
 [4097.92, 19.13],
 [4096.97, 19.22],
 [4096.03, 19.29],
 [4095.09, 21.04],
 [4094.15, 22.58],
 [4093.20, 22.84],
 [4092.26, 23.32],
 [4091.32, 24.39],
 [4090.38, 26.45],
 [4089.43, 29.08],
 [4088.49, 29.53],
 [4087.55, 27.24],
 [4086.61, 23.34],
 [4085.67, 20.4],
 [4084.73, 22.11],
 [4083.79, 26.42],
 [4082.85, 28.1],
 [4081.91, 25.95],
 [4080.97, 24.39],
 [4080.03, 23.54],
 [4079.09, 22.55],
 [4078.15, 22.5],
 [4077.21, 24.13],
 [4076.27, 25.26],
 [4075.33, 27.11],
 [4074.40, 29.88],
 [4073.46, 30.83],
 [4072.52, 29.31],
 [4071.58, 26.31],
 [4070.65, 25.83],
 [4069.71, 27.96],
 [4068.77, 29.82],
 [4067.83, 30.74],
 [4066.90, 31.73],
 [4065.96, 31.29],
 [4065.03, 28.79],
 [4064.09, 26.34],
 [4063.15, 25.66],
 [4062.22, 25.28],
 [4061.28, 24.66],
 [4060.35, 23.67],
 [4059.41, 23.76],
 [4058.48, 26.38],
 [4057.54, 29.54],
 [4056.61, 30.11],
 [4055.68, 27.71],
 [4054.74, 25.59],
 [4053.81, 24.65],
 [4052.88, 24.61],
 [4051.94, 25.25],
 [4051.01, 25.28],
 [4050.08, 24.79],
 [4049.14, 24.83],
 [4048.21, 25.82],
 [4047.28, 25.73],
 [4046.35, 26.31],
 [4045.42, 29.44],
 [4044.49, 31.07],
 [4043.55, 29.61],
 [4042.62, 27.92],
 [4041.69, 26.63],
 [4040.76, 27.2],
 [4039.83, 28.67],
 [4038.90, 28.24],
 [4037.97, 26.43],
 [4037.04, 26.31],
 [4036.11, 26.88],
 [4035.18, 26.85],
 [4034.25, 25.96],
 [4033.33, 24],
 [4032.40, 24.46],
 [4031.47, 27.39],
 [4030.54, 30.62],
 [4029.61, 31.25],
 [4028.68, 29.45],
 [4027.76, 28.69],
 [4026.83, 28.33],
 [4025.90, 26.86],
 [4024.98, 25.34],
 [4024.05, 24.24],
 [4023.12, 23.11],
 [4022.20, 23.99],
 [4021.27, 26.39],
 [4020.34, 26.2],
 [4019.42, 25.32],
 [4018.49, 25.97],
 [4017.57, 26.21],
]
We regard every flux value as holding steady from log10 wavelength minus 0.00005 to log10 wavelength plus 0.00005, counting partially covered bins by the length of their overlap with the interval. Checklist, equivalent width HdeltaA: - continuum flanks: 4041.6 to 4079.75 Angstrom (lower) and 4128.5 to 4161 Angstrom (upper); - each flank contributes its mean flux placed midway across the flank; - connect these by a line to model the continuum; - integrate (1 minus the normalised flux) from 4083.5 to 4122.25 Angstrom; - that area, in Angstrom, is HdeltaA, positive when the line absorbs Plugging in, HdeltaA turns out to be 7.0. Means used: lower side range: 26.9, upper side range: 27.1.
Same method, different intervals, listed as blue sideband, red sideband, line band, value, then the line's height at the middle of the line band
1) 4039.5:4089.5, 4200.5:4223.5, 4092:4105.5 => 3.2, 26.6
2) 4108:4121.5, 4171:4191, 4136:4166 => -4.8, 23.3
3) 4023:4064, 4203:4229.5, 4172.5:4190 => 1.0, 25.8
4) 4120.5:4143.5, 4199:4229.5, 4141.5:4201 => 0.3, 25.8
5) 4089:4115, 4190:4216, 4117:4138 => -2.6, 22.4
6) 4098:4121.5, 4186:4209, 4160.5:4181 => 1.0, 24.6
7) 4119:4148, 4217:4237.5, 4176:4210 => -0.5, 25.4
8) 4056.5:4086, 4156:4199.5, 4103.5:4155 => 3.0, 25.9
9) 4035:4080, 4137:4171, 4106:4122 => 2.8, 26.6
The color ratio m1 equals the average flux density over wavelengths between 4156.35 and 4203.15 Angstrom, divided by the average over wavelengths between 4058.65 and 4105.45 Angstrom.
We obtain 1.04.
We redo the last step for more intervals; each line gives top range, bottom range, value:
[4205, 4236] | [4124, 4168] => 0.97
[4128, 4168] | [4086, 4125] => 1.19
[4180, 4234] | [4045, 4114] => 1.07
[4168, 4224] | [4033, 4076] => 0.94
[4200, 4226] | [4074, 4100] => 1.10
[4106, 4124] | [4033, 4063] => 0.85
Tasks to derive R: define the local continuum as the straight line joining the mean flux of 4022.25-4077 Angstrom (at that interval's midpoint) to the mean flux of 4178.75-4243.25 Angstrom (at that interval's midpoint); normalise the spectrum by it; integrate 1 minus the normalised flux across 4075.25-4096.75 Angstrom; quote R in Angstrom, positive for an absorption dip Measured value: 2.0 Angstrom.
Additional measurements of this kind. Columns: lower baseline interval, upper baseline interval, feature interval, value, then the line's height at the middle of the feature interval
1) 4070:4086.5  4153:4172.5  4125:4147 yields 0.5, 26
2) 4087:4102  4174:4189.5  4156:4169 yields -1.4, 24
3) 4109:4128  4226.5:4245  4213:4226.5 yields -0.5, 25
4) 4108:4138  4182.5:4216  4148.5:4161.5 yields -2.0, 24.9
